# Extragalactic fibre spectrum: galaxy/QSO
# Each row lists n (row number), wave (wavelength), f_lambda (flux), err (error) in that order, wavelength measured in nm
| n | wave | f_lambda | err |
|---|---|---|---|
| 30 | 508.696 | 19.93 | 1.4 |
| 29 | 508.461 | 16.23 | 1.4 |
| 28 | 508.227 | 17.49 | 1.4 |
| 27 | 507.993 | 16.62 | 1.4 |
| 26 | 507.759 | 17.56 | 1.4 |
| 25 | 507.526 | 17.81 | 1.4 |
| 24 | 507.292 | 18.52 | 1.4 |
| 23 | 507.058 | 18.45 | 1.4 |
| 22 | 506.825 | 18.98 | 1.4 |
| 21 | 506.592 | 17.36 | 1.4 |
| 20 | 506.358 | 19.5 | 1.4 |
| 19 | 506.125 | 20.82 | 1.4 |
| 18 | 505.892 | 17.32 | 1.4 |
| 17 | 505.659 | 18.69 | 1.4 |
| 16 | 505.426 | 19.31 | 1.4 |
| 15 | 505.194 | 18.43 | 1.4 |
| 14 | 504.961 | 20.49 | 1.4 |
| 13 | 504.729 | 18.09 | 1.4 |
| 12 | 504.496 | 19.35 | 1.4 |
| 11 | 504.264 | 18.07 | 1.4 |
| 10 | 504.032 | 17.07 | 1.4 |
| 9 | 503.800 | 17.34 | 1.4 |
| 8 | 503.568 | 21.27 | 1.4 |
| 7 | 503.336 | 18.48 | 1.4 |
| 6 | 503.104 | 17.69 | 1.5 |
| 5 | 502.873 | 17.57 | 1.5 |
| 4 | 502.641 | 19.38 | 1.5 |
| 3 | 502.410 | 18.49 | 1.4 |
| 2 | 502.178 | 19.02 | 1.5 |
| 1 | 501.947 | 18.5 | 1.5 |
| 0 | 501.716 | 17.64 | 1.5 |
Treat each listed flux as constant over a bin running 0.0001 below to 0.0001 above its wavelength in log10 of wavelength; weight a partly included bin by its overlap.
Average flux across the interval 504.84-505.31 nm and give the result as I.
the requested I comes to 19.5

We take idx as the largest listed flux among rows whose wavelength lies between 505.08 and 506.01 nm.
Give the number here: 19.31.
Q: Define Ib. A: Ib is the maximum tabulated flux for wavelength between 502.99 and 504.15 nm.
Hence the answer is 21.27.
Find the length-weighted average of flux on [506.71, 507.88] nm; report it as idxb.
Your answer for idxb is 18.3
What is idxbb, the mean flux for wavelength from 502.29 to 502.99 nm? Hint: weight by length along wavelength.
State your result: 18.5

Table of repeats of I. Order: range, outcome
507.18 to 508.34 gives 17.6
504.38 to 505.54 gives 19.1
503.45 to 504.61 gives 18.6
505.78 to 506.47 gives 19.2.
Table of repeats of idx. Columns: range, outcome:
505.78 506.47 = 20.82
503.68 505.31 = 20.49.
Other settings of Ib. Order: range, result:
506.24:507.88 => 19.5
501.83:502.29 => 19.02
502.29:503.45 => 19.38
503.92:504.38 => 18.07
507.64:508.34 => 17.56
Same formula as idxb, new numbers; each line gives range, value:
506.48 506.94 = 18.2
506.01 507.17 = 19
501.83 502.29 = 18.8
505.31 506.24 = 19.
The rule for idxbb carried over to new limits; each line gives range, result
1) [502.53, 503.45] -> 18.3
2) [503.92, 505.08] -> 18.6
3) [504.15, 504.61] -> 18.7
